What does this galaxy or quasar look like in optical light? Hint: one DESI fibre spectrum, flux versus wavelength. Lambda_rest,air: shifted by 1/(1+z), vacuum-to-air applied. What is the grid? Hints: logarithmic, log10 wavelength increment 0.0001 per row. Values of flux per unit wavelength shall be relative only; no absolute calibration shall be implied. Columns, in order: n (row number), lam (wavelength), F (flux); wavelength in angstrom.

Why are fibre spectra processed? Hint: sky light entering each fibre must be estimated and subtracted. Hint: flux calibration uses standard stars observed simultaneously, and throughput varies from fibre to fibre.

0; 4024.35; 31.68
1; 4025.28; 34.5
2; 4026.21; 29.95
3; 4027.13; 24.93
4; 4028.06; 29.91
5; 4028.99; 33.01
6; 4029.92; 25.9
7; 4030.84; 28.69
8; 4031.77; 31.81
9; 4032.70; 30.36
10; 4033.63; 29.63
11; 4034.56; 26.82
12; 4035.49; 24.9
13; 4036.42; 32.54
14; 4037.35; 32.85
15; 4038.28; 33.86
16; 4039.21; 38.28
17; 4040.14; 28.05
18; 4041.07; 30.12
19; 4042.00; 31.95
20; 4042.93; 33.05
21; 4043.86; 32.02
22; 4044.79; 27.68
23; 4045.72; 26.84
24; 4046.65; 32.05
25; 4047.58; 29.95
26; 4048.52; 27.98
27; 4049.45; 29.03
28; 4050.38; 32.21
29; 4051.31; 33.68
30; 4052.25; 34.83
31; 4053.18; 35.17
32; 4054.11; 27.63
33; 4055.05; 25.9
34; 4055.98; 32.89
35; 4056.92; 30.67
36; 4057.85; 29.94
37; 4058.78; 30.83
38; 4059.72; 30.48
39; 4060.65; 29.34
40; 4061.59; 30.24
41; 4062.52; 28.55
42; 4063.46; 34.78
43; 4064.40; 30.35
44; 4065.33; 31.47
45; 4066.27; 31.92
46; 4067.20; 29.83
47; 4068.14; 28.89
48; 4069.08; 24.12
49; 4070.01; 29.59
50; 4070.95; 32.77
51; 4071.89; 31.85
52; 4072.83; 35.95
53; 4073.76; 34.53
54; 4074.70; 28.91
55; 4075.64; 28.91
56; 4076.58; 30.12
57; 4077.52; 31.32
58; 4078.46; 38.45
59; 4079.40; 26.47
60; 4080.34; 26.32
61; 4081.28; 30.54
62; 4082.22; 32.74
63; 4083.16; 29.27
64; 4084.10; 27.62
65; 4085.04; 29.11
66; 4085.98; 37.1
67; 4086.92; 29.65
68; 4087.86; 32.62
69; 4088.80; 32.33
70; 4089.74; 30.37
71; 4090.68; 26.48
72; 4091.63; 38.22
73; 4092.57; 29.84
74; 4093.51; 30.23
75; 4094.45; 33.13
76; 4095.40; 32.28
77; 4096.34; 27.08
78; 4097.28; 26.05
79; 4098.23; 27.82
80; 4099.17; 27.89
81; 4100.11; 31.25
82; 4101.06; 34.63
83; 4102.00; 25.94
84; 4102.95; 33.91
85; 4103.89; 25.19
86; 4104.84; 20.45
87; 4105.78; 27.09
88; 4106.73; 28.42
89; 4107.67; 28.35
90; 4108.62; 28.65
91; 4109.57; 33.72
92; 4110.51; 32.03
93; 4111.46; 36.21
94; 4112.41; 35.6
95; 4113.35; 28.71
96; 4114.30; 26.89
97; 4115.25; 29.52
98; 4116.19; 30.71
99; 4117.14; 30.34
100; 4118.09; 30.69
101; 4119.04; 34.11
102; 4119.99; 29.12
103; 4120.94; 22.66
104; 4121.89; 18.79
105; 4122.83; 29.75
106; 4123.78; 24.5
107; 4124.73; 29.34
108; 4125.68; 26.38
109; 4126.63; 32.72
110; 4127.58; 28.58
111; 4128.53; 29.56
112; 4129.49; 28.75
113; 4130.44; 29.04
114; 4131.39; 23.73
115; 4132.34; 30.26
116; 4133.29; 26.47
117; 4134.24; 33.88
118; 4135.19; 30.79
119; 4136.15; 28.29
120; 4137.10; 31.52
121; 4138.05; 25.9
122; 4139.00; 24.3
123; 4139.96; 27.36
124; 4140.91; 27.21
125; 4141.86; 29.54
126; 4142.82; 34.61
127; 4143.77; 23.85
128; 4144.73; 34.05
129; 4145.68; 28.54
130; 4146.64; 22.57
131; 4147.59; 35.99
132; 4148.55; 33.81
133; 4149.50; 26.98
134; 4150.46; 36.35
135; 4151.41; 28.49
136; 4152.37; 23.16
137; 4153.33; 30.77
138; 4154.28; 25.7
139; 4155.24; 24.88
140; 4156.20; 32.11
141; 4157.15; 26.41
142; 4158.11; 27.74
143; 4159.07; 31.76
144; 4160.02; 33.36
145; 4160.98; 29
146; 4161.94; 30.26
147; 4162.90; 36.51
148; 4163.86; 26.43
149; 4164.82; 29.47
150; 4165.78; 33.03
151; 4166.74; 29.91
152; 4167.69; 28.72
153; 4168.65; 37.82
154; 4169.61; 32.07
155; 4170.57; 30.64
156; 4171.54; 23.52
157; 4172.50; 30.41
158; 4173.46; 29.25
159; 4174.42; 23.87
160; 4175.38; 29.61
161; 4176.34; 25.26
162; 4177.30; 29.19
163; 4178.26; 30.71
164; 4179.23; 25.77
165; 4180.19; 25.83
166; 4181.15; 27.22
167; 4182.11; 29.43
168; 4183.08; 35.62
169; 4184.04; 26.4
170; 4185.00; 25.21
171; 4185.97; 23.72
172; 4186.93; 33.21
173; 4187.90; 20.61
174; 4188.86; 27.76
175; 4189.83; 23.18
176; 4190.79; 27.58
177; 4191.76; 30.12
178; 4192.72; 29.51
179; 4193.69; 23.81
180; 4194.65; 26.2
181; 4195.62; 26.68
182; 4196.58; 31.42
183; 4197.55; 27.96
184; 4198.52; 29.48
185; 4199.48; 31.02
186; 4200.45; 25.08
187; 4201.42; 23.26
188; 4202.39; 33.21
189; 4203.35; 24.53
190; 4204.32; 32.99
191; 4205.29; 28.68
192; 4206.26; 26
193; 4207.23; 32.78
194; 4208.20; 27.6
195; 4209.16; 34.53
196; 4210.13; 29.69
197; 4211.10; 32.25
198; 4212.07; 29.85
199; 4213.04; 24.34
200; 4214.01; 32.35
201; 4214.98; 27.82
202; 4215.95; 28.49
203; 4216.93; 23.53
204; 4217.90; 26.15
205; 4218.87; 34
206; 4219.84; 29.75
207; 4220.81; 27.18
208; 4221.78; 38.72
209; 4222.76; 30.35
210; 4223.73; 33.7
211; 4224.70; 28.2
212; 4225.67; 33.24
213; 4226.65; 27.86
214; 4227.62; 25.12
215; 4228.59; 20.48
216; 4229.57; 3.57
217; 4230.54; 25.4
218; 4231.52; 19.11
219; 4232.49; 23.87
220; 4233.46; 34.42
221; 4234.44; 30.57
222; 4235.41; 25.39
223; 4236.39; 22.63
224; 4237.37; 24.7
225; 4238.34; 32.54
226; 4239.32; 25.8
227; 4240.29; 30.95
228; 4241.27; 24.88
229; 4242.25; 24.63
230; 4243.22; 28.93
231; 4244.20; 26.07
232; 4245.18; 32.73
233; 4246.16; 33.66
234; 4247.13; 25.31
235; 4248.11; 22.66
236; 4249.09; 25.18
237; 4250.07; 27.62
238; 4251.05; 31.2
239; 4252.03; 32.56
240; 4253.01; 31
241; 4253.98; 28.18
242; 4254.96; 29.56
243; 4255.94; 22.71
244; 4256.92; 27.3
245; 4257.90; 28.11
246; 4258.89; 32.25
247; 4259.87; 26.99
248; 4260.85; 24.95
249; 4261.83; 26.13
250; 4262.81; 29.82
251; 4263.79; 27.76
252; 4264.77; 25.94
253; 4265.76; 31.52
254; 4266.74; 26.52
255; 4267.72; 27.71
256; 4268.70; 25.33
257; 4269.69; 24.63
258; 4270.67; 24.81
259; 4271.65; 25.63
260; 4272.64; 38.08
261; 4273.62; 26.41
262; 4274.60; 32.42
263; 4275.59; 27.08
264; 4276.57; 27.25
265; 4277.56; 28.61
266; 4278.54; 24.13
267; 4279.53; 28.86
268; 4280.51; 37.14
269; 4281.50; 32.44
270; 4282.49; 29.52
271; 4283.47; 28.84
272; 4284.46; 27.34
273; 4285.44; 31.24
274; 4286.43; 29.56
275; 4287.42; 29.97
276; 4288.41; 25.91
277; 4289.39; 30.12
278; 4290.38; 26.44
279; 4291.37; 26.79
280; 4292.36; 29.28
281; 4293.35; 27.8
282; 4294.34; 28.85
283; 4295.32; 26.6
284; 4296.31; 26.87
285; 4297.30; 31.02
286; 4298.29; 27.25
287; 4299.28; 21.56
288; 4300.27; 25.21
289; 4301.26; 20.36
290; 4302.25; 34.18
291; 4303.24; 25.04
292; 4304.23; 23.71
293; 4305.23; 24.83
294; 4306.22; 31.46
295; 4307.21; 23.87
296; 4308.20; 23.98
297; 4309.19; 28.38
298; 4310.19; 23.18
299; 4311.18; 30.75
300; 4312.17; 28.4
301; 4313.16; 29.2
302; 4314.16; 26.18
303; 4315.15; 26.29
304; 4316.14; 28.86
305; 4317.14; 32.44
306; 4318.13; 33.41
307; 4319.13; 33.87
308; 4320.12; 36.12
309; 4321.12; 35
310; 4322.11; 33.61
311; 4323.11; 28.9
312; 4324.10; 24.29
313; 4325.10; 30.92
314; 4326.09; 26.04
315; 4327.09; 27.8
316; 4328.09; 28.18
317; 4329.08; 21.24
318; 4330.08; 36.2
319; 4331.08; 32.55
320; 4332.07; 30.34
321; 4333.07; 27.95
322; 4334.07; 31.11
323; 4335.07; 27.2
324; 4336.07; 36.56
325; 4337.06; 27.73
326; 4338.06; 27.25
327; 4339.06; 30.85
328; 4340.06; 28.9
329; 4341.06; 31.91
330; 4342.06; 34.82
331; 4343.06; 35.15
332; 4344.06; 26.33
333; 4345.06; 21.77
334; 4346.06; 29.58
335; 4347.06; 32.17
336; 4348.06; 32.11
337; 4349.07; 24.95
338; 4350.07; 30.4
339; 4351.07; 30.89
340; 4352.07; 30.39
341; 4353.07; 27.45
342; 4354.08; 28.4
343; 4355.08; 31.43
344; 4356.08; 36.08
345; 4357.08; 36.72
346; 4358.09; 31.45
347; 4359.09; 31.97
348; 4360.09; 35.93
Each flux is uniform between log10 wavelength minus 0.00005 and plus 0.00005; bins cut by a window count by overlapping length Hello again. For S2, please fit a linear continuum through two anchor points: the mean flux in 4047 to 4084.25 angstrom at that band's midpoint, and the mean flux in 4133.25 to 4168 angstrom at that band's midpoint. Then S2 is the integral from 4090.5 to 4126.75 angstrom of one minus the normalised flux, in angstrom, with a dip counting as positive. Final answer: 0.90 angstrom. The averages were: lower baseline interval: 30.7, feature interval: 29.3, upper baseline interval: 29.5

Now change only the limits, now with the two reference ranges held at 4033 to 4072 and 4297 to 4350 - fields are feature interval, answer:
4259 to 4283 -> 0.7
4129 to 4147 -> 0.9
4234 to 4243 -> 0.8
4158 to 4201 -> 1.6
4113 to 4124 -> 0.8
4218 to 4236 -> 1.4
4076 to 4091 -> -0.1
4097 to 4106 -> 0.7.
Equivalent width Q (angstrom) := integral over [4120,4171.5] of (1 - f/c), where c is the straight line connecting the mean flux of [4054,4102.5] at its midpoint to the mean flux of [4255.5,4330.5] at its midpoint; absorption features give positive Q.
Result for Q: 1.2 angstrom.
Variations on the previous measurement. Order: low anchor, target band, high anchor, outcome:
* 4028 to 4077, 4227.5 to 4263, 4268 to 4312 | 2.1 angstrom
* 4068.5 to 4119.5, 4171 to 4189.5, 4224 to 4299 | 1.0 angstrom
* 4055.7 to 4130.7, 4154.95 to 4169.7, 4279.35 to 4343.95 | -0.5 angstrom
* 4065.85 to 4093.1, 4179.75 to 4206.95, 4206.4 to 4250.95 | 0.7 angstrom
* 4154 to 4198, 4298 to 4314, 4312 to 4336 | 1.9 angstrom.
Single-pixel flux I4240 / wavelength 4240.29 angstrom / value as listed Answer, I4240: 30.95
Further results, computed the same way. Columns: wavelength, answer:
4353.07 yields 27.45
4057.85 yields 29.94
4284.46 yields 27.34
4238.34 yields 32.54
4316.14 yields 28.86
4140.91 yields 27.21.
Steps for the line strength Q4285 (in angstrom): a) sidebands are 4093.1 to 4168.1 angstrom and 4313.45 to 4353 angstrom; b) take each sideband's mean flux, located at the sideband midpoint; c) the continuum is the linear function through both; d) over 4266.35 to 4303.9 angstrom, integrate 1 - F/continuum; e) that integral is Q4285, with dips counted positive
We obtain 2.2 angstrom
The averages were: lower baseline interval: 29.2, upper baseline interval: 30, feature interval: 28.1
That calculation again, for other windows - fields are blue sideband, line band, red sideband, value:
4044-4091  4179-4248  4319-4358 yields 6.1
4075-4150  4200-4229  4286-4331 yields -0.2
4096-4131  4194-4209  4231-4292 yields -0.1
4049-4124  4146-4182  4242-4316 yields 0.0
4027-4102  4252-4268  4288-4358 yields 0.7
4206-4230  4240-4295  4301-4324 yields 0.5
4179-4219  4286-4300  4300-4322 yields 0.4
